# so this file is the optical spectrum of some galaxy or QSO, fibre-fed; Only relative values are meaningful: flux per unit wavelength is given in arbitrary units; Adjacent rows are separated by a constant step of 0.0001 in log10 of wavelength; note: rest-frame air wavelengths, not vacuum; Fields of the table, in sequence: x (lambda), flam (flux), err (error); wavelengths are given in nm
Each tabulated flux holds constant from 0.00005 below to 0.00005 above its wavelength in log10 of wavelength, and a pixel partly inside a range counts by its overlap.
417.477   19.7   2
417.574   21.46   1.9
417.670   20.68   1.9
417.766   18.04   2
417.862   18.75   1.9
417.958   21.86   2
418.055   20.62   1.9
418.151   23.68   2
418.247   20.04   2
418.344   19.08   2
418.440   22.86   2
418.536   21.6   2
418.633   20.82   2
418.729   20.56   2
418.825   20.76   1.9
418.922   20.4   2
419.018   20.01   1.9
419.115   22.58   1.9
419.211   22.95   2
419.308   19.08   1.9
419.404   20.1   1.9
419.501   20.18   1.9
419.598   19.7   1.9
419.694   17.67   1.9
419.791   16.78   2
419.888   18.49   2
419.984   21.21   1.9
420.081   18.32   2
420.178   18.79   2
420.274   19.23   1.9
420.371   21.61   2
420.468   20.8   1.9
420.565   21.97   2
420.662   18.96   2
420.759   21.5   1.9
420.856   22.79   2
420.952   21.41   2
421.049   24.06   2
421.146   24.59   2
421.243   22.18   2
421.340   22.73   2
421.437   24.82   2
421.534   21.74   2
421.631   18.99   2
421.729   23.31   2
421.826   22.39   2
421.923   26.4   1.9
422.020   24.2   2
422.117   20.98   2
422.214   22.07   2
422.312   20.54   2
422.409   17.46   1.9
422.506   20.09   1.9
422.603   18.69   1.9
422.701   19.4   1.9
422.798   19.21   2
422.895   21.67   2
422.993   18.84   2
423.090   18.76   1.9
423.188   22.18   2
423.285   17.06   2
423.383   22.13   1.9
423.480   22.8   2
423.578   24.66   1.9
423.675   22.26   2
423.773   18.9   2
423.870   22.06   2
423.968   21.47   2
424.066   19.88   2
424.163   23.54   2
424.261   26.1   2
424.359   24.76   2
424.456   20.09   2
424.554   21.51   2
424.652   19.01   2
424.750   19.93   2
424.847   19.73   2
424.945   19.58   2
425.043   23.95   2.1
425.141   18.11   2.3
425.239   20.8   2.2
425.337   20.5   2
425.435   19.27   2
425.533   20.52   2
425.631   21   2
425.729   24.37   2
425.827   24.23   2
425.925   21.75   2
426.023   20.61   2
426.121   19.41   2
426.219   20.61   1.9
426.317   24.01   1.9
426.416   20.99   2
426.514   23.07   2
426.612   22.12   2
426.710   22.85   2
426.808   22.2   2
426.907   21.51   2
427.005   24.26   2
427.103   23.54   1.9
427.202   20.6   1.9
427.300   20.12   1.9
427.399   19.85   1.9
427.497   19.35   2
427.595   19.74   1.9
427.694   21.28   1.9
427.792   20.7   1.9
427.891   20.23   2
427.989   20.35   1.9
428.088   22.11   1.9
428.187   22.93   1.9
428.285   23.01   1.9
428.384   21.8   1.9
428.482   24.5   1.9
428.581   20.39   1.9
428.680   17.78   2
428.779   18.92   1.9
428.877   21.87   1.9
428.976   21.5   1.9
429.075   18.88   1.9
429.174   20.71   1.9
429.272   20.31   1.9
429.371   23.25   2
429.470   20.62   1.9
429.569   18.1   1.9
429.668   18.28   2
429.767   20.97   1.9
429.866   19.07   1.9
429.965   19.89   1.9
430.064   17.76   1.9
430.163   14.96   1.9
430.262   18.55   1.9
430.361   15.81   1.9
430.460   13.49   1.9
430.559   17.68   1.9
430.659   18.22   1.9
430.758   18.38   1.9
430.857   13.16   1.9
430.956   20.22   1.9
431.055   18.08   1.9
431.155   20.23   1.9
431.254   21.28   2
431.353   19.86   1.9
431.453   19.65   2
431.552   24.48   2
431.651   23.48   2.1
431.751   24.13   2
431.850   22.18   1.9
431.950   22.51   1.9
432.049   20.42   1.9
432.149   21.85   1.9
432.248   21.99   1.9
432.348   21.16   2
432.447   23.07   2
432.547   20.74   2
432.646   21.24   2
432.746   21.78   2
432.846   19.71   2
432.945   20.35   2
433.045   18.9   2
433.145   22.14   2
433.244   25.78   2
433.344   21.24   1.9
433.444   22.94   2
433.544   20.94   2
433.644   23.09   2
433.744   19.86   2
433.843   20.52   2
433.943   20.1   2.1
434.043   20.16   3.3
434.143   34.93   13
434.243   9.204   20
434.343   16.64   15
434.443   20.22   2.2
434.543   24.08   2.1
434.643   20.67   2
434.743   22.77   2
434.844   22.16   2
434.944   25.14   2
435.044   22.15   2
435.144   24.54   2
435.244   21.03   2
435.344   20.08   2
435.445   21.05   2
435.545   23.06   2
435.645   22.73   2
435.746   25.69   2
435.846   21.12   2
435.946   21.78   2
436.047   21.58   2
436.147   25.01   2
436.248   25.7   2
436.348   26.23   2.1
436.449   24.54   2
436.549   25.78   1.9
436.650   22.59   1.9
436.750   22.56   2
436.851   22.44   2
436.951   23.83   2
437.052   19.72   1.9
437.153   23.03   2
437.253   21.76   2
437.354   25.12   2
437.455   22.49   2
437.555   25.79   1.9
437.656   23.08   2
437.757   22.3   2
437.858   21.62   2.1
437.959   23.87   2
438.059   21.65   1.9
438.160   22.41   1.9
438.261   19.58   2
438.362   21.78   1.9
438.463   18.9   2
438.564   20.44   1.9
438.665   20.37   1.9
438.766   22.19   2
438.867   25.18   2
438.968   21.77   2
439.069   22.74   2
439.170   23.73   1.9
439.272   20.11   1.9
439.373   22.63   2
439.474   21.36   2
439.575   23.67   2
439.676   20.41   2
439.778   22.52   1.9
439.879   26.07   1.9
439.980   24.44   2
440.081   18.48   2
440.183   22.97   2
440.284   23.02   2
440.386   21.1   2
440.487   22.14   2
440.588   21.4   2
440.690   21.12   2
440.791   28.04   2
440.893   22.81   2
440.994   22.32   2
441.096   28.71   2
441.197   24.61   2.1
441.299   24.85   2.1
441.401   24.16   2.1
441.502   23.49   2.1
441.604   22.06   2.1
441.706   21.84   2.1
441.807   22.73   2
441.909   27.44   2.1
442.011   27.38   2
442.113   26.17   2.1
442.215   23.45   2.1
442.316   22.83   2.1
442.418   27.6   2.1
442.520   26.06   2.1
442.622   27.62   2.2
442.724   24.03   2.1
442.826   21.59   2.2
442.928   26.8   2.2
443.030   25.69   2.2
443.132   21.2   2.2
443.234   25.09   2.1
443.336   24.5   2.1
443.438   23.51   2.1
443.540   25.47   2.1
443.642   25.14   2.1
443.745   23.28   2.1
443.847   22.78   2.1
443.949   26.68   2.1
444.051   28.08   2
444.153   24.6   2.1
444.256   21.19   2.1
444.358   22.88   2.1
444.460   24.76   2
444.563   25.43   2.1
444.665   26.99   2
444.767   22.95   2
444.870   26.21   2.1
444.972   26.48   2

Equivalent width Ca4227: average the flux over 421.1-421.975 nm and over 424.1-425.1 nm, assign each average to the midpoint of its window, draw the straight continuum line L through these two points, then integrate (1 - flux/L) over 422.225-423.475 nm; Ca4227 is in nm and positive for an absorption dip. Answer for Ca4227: 0.146 nm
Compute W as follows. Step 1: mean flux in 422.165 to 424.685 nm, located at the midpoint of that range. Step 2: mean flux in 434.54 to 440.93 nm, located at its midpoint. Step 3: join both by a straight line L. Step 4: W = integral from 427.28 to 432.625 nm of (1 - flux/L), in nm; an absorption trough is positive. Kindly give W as 0.38 nm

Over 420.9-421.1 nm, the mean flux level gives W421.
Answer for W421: 22.9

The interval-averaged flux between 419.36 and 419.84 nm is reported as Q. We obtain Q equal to 18.8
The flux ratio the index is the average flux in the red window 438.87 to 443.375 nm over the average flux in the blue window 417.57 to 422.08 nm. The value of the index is 1.1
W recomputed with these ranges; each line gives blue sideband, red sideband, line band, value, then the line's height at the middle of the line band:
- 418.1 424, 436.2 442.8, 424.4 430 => 0.19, 21.8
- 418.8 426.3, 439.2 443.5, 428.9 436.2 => 0.55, 22.5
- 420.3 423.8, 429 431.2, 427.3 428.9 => -0.14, 19.2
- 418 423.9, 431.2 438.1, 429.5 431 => 0.29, 21.8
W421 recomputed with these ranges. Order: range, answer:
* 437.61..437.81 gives 22.6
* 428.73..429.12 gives 20.3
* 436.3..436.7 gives 24.8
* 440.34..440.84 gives 22.8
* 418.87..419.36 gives 21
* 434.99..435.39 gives 22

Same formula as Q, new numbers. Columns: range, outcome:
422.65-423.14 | 19.5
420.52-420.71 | 20.4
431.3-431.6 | 21.3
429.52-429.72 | 18.2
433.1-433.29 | 24.1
